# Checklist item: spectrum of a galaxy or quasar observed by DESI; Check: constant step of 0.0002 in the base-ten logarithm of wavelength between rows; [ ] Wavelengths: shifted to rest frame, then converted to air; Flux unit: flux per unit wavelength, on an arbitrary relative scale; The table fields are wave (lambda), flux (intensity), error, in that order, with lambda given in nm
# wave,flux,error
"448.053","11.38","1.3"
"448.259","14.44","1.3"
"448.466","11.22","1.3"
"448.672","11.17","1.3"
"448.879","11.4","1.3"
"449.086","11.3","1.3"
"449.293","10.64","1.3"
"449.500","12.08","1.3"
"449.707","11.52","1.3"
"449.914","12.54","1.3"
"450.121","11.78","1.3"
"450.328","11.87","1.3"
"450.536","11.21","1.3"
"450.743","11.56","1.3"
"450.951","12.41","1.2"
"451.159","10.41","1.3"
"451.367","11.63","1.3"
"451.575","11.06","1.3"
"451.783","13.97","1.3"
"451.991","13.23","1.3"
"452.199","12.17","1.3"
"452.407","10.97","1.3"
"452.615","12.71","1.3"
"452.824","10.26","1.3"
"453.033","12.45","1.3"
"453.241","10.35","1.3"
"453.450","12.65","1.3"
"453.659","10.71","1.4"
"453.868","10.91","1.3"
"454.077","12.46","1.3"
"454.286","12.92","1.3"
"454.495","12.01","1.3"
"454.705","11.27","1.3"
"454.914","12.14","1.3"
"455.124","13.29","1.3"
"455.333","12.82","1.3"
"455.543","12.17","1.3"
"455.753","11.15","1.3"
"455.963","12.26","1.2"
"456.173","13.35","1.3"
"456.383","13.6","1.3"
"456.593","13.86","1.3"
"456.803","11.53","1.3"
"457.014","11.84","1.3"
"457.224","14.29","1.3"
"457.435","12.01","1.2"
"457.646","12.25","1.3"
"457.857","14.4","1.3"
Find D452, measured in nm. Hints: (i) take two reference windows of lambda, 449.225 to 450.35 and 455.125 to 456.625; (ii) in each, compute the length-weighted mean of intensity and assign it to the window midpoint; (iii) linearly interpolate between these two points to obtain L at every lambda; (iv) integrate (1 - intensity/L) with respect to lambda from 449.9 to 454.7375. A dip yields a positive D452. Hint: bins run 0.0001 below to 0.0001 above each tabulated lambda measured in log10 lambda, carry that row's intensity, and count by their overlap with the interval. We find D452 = 0.14 nm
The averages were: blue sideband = 11.8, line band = 11.8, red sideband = 12.7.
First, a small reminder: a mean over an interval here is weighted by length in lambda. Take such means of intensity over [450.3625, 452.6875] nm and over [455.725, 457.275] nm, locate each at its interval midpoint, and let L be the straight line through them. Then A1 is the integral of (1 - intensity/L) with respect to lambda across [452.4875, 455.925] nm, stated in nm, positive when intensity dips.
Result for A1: 0.14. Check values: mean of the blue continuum 11.9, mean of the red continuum 12.8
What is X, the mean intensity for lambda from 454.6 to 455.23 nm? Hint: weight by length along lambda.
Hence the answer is 12.2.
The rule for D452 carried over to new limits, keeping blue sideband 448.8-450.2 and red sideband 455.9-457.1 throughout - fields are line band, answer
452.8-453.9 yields 0.08 nm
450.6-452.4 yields -0.01 nm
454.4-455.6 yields 0.02 nm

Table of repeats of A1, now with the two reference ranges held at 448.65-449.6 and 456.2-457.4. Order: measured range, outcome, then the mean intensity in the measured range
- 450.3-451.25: 0.02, 11.5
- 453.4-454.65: 0.05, 11.9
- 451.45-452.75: -0.04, 12.3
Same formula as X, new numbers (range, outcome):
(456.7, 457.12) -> 11.7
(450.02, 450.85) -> 11.6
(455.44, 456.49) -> 12.5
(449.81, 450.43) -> 12.1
